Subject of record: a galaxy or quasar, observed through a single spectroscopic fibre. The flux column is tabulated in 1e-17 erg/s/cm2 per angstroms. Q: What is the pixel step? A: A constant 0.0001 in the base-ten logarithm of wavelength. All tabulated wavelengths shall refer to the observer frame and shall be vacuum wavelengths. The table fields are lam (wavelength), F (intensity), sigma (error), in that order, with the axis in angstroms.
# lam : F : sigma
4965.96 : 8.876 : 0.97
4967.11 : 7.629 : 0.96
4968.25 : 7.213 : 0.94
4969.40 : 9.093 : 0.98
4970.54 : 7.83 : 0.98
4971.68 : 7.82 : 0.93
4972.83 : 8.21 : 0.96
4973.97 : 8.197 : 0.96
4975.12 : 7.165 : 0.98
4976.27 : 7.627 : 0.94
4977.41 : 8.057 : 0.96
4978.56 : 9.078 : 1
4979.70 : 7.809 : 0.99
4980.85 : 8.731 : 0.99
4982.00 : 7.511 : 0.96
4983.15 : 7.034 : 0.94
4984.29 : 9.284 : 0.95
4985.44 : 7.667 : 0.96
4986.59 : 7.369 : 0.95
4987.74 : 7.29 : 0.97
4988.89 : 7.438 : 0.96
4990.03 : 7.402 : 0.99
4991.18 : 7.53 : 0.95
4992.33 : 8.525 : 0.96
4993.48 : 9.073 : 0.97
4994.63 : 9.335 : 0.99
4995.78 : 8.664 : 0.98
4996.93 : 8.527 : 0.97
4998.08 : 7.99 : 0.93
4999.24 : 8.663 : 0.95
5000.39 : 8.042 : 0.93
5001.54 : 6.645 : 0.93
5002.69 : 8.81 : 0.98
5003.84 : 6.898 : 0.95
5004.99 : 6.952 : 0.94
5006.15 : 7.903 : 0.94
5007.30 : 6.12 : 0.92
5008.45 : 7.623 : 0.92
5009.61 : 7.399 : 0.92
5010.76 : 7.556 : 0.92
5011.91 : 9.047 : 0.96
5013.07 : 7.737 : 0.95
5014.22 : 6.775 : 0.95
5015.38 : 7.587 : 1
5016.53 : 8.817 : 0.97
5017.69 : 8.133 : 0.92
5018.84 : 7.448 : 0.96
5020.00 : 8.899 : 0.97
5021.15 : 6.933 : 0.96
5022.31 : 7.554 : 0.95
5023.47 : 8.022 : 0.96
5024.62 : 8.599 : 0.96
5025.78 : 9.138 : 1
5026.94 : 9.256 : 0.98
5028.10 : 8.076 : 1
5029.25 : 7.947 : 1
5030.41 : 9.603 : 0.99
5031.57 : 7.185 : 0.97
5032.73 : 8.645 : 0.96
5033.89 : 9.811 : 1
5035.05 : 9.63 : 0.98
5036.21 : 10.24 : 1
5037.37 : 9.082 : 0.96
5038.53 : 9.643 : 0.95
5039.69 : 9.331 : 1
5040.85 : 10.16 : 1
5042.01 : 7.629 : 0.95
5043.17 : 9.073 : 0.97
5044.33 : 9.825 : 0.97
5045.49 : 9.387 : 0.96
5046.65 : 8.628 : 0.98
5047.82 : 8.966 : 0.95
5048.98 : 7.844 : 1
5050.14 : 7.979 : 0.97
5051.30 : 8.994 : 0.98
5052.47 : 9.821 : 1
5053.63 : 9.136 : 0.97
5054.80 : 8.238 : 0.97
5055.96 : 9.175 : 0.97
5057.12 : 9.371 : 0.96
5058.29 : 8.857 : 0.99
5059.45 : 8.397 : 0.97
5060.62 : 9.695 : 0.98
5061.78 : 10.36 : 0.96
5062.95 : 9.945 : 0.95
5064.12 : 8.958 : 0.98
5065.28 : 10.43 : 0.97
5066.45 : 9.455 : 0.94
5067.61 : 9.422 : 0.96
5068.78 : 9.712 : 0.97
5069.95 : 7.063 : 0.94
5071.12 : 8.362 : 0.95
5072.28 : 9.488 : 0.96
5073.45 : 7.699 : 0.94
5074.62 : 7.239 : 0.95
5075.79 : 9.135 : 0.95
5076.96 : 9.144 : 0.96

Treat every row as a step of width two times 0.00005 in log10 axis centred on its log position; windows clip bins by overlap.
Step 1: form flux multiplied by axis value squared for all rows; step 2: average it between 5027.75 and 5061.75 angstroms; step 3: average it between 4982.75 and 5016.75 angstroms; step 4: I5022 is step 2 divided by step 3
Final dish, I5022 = 1.2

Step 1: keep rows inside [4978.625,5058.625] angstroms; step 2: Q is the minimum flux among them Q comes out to 6.12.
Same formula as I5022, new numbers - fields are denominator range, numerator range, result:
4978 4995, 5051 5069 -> 1.20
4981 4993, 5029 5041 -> 1.21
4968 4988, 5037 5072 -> 1.18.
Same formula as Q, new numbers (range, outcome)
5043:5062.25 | 7.844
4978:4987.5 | 7.034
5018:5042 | 6.933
